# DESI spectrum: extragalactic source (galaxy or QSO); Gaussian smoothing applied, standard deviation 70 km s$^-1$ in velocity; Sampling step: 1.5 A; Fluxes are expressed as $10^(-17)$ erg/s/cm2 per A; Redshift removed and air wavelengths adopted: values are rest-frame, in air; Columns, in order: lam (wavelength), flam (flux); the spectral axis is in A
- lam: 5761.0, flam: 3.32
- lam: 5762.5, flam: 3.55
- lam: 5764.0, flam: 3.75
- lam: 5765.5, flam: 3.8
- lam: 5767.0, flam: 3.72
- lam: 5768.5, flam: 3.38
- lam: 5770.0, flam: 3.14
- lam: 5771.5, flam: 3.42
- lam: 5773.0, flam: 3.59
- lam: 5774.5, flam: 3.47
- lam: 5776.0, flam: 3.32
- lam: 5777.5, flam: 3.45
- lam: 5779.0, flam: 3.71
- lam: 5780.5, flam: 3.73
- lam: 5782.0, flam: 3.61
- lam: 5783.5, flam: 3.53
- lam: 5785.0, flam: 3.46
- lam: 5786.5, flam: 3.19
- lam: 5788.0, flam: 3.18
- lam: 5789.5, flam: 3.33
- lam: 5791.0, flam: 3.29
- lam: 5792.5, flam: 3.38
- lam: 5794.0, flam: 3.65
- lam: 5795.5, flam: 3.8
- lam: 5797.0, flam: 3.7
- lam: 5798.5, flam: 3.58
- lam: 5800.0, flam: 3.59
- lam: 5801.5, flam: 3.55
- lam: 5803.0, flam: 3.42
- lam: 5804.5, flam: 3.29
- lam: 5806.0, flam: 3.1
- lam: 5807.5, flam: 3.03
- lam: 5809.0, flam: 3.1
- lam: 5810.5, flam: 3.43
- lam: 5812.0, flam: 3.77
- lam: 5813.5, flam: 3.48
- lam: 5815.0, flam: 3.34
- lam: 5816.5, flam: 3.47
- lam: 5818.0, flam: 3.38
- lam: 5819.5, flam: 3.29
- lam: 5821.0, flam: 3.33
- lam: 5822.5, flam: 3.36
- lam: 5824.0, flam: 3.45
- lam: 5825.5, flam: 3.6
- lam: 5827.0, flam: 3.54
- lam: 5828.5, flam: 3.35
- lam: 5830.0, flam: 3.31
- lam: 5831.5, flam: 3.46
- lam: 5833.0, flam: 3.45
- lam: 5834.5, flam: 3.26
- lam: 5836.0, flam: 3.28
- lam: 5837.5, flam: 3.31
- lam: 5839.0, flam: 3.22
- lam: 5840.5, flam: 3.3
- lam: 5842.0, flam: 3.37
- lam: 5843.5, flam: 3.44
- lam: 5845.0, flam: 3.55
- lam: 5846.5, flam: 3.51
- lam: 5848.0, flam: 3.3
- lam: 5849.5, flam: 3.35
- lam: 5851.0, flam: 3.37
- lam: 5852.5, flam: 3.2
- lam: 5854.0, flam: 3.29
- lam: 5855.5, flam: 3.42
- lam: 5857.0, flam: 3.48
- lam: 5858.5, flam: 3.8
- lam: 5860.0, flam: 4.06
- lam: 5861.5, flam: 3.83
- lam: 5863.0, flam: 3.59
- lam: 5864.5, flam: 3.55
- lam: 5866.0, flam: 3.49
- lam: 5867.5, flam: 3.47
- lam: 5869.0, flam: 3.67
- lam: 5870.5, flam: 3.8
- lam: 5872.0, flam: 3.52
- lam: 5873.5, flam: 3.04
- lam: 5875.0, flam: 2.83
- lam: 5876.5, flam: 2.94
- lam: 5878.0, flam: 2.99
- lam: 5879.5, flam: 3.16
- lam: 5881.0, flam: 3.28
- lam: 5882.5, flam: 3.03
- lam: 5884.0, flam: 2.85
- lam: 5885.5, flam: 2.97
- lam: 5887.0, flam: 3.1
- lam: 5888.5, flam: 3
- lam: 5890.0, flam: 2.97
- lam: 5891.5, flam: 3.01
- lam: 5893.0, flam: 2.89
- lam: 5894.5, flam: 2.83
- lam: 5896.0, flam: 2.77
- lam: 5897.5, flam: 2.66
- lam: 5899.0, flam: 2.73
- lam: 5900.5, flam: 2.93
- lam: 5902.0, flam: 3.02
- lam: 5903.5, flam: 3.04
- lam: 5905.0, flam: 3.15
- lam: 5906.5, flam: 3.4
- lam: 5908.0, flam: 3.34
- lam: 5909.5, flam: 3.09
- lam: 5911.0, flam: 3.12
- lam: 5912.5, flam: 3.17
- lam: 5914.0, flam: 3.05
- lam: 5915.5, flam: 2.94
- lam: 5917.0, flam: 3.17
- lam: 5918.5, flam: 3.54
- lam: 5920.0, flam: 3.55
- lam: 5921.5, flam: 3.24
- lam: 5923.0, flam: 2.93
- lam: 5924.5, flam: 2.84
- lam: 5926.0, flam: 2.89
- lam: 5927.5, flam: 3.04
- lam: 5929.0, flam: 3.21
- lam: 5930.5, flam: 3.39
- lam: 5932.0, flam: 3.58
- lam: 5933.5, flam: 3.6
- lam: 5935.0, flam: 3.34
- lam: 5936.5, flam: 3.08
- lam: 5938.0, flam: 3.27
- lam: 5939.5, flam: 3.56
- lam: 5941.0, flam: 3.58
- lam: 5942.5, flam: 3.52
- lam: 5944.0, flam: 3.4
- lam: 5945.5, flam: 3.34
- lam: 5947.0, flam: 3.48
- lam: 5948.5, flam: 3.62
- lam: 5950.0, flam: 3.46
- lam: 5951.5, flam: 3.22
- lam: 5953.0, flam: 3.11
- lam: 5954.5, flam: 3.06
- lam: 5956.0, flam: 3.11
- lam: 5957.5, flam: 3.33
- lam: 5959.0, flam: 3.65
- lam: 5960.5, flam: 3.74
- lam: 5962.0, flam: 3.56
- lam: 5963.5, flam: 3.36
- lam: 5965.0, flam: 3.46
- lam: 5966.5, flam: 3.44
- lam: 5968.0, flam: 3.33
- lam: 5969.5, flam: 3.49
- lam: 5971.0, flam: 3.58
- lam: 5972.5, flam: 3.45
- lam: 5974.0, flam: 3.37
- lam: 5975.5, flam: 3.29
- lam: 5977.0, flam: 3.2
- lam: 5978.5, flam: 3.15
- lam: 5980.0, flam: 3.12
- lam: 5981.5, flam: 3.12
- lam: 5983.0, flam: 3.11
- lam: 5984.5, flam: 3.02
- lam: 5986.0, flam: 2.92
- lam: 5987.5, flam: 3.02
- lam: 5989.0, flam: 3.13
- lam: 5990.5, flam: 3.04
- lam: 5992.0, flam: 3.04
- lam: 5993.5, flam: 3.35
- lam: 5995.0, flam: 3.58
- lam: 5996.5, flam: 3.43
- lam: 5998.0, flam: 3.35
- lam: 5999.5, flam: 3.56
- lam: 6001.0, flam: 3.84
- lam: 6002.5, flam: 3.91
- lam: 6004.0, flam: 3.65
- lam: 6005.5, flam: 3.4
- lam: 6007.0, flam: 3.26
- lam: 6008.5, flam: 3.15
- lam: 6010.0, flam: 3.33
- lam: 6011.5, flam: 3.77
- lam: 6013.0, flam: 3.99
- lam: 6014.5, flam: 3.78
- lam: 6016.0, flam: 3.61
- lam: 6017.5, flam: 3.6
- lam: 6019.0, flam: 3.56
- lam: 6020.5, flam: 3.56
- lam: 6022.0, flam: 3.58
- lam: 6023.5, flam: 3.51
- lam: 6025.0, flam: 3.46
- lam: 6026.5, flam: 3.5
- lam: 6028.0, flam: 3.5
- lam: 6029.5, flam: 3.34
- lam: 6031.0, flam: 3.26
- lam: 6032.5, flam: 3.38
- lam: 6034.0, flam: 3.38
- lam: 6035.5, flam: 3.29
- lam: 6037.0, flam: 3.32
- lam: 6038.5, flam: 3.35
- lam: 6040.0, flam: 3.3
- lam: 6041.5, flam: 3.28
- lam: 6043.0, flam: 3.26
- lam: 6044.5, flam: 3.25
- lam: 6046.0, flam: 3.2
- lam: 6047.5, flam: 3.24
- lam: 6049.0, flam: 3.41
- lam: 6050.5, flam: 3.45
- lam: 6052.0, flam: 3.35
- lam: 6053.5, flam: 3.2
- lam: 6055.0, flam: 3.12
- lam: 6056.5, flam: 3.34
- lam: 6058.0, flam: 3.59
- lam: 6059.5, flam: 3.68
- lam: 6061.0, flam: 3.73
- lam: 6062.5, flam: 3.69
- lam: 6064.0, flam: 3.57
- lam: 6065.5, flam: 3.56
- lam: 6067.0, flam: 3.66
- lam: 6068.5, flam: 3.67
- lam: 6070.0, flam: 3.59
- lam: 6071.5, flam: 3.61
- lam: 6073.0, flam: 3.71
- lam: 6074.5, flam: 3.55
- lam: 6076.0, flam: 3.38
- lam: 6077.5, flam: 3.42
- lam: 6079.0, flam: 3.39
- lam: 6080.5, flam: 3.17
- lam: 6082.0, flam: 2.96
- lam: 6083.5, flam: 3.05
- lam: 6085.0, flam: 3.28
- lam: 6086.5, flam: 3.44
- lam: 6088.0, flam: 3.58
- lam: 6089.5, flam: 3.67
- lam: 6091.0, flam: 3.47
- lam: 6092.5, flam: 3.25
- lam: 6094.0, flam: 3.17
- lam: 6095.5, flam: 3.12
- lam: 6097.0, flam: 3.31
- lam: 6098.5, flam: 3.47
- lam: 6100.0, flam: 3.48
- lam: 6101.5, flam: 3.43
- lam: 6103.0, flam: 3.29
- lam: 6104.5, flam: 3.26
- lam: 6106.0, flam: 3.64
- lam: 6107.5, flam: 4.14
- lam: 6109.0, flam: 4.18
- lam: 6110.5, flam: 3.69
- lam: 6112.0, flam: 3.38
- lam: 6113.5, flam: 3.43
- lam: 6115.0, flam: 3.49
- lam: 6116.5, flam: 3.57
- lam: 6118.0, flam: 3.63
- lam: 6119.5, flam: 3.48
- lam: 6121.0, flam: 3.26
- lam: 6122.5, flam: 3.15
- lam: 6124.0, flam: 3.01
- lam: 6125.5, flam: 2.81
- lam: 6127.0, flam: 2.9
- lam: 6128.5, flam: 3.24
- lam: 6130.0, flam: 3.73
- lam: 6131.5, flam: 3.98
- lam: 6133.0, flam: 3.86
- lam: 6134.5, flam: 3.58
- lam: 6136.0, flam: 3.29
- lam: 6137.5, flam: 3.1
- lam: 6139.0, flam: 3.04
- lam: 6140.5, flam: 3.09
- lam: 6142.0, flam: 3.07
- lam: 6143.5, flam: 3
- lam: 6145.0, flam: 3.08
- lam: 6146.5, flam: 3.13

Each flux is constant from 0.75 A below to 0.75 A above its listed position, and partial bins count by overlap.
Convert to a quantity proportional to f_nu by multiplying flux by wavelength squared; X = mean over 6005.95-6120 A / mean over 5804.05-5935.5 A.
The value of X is 1.13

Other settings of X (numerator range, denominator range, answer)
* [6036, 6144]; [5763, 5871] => 1.08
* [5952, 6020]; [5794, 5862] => 1.04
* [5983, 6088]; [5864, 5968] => 1.10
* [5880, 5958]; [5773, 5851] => 0.96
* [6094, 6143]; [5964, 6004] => 1.07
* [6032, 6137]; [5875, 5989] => 1.13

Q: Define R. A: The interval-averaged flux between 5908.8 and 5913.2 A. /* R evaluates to 3.13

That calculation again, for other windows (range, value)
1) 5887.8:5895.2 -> 2.94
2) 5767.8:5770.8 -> 3.26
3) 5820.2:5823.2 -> 3.34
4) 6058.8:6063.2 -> 3.7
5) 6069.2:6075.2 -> 3.62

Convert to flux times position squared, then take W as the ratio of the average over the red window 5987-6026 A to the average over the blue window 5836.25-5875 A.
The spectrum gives 1.1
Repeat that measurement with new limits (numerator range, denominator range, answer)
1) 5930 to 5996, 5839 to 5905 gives 1.06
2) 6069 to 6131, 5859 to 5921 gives 1.15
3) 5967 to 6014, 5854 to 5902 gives 1.09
